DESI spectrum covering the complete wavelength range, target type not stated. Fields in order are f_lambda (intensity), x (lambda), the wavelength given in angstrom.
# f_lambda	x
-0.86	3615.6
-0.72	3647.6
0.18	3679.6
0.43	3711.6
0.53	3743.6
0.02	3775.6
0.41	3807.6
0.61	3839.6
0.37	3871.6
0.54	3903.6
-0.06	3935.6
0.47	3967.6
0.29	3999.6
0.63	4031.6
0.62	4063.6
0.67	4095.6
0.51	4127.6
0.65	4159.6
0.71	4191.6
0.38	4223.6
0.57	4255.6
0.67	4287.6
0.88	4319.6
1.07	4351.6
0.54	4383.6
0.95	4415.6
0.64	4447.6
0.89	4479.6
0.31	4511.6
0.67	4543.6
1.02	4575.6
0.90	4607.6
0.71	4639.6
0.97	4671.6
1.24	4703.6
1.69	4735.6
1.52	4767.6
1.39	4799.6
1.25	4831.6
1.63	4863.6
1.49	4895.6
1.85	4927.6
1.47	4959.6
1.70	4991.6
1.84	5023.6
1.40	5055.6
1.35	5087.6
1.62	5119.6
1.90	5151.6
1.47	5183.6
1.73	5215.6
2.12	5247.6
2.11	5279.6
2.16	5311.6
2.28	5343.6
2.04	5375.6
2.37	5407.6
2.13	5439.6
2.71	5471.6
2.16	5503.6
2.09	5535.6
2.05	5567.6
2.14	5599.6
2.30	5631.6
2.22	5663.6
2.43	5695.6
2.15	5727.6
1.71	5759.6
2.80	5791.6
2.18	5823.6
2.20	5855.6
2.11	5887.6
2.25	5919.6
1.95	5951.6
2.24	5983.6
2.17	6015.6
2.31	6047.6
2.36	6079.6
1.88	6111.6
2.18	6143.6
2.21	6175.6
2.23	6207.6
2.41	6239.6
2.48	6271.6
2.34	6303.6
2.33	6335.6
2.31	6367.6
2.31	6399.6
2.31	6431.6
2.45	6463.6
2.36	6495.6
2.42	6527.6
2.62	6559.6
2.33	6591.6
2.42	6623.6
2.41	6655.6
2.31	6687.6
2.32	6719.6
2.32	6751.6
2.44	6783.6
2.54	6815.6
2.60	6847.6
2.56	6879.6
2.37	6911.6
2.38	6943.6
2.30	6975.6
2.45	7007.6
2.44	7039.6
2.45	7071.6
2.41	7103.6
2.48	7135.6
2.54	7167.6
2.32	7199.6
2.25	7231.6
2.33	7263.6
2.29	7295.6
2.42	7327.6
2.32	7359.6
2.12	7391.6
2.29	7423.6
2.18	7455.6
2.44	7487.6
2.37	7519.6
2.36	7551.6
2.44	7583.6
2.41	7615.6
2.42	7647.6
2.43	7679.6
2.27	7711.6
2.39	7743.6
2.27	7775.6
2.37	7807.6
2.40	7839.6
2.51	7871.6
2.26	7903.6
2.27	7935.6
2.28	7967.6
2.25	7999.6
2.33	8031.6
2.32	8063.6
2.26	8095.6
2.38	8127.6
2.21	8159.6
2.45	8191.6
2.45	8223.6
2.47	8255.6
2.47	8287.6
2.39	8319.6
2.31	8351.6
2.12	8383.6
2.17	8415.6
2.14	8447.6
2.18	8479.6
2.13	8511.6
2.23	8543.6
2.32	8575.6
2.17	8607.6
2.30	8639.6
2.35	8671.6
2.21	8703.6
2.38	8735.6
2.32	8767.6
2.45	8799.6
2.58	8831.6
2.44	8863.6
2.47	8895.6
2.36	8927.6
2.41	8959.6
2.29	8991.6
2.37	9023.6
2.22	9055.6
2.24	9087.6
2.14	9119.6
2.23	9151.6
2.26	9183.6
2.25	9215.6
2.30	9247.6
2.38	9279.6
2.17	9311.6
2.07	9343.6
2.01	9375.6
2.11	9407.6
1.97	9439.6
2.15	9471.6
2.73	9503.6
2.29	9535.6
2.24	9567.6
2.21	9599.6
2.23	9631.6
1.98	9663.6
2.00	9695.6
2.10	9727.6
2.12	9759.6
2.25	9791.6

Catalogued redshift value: 0.18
